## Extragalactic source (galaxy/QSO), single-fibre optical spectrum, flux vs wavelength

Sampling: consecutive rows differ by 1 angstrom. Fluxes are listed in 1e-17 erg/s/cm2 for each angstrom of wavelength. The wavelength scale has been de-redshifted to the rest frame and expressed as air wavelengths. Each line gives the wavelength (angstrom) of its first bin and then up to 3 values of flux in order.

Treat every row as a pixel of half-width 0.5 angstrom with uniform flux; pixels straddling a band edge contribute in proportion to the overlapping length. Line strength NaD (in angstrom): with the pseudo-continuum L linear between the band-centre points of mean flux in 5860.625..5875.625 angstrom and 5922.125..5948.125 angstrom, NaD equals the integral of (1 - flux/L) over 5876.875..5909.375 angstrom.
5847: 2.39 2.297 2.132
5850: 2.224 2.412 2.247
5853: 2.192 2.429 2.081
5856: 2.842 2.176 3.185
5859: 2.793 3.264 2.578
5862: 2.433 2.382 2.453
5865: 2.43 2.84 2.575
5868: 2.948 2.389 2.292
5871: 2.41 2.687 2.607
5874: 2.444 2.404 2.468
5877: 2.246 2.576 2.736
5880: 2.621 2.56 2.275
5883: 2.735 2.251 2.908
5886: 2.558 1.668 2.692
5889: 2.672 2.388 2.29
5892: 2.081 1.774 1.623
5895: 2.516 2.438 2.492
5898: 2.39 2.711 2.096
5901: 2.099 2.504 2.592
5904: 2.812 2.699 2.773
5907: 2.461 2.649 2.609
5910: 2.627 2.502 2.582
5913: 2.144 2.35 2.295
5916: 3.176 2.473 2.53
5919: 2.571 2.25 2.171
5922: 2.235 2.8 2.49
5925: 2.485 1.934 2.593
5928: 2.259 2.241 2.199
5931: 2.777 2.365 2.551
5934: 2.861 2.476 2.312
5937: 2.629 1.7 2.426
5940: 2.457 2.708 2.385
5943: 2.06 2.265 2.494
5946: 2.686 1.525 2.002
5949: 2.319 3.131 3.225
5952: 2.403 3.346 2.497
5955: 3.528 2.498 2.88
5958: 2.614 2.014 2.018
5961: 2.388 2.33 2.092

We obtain 0.36 angstrom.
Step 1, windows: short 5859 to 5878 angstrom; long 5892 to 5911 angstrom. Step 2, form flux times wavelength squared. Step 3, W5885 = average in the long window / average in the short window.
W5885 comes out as 1.0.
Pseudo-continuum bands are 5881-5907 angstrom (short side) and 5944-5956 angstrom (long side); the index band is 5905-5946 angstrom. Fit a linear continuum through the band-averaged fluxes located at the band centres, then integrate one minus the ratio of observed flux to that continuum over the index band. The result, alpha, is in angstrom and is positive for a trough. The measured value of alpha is 1.23 angstrom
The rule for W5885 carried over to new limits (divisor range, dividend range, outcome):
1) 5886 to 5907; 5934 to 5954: 1.05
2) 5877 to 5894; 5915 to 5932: 1.03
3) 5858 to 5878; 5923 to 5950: 0.94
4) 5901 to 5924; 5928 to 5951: 0.96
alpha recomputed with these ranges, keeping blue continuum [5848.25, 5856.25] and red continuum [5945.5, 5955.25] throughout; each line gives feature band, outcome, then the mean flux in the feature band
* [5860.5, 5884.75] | -1.5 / 2.52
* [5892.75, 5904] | 0.6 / 2.33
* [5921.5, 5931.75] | 0.6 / 2.4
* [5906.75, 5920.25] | 0.0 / 2.52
